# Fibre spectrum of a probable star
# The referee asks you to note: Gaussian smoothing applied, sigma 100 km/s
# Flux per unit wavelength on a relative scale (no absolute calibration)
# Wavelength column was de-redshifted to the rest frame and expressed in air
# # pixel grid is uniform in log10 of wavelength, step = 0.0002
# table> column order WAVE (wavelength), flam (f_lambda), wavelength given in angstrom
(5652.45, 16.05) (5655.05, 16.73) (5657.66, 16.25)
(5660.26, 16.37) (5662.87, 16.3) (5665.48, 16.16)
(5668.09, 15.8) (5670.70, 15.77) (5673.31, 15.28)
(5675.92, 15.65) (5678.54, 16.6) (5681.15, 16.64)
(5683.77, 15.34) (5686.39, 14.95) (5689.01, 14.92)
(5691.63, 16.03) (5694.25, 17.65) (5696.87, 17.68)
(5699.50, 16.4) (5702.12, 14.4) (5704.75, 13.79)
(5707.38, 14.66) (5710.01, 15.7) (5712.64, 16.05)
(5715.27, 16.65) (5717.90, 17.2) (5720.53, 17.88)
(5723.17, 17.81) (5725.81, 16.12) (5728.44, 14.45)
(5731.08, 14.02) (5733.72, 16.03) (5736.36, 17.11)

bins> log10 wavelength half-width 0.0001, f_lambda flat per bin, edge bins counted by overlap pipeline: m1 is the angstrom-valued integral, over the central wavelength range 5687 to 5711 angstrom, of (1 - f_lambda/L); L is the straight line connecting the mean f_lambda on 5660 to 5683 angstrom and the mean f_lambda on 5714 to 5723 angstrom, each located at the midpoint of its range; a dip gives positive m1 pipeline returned 1.6 angstrom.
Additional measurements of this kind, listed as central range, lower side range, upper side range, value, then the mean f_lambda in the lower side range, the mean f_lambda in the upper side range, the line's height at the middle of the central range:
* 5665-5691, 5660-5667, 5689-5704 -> 0.83 angstrom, 16.2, 16.2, 16.2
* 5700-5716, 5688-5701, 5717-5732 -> 1.18 angstrom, 16.5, 16.3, 16.4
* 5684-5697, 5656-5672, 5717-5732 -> 0.12 angstrom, 16.1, 16.3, 16.2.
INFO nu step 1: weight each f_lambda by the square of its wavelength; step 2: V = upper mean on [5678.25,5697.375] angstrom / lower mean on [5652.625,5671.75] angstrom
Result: 1.0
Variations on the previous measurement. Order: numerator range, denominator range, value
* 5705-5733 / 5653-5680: 1.01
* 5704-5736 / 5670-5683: 1.01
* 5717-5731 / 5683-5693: 1.09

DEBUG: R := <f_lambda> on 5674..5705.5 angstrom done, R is 15.9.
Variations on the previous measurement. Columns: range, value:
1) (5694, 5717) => 15.8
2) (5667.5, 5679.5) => 15.8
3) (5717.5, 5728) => 17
